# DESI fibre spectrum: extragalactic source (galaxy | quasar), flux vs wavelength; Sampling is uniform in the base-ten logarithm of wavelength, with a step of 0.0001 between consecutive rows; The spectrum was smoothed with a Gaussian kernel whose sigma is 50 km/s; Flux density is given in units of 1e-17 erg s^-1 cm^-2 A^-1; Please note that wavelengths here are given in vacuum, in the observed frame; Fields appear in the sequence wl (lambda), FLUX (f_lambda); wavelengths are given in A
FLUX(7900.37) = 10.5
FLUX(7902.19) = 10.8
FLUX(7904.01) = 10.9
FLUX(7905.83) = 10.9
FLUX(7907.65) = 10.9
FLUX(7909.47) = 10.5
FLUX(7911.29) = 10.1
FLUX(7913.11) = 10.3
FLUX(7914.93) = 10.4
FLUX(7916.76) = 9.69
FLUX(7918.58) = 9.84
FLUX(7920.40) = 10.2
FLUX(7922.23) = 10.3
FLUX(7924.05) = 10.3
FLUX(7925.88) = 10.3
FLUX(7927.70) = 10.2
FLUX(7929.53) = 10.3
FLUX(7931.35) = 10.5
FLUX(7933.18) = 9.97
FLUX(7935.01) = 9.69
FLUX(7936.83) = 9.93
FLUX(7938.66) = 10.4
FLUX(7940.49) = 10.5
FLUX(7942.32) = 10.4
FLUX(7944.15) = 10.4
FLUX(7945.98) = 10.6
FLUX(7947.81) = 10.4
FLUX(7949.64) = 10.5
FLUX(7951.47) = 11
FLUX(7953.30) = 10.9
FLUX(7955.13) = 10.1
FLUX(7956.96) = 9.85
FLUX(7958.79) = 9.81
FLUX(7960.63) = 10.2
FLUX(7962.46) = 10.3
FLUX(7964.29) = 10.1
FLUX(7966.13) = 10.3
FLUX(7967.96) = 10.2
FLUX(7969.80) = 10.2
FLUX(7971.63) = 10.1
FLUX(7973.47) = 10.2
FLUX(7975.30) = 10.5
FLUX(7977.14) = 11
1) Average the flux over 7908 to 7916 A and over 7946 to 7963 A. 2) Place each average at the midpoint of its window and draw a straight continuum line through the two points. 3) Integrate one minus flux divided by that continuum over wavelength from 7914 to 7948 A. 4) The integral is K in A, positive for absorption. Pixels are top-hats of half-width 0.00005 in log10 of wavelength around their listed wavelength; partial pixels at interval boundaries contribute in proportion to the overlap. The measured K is 0.4 A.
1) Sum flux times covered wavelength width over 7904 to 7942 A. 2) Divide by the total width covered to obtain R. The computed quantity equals 10.3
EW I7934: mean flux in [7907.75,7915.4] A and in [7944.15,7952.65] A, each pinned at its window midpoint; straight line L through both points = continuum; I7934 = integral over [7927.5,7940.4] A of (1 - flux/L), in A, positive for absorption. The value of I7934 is 0.4 A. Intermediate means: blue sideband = 10.4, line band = 10.2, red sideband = 10.6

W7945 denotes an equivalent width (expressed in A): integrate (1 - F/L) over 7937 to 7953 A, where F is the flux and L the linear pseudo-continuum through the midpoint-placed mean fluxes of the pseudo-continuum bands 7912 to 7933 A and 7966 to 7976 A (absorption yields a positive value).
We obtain -0.5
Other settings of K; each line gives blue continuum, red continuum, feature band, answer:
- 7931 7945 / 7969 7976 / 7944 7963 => -0.26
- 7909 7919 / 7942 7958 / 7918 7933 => 0.01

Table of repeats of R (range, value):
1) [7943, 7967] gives 10.3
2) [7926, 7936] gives 10.2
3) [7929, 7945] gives 10.2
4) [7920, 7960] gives 10.3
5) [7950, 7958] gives 10.5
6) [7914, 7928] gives 10.2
